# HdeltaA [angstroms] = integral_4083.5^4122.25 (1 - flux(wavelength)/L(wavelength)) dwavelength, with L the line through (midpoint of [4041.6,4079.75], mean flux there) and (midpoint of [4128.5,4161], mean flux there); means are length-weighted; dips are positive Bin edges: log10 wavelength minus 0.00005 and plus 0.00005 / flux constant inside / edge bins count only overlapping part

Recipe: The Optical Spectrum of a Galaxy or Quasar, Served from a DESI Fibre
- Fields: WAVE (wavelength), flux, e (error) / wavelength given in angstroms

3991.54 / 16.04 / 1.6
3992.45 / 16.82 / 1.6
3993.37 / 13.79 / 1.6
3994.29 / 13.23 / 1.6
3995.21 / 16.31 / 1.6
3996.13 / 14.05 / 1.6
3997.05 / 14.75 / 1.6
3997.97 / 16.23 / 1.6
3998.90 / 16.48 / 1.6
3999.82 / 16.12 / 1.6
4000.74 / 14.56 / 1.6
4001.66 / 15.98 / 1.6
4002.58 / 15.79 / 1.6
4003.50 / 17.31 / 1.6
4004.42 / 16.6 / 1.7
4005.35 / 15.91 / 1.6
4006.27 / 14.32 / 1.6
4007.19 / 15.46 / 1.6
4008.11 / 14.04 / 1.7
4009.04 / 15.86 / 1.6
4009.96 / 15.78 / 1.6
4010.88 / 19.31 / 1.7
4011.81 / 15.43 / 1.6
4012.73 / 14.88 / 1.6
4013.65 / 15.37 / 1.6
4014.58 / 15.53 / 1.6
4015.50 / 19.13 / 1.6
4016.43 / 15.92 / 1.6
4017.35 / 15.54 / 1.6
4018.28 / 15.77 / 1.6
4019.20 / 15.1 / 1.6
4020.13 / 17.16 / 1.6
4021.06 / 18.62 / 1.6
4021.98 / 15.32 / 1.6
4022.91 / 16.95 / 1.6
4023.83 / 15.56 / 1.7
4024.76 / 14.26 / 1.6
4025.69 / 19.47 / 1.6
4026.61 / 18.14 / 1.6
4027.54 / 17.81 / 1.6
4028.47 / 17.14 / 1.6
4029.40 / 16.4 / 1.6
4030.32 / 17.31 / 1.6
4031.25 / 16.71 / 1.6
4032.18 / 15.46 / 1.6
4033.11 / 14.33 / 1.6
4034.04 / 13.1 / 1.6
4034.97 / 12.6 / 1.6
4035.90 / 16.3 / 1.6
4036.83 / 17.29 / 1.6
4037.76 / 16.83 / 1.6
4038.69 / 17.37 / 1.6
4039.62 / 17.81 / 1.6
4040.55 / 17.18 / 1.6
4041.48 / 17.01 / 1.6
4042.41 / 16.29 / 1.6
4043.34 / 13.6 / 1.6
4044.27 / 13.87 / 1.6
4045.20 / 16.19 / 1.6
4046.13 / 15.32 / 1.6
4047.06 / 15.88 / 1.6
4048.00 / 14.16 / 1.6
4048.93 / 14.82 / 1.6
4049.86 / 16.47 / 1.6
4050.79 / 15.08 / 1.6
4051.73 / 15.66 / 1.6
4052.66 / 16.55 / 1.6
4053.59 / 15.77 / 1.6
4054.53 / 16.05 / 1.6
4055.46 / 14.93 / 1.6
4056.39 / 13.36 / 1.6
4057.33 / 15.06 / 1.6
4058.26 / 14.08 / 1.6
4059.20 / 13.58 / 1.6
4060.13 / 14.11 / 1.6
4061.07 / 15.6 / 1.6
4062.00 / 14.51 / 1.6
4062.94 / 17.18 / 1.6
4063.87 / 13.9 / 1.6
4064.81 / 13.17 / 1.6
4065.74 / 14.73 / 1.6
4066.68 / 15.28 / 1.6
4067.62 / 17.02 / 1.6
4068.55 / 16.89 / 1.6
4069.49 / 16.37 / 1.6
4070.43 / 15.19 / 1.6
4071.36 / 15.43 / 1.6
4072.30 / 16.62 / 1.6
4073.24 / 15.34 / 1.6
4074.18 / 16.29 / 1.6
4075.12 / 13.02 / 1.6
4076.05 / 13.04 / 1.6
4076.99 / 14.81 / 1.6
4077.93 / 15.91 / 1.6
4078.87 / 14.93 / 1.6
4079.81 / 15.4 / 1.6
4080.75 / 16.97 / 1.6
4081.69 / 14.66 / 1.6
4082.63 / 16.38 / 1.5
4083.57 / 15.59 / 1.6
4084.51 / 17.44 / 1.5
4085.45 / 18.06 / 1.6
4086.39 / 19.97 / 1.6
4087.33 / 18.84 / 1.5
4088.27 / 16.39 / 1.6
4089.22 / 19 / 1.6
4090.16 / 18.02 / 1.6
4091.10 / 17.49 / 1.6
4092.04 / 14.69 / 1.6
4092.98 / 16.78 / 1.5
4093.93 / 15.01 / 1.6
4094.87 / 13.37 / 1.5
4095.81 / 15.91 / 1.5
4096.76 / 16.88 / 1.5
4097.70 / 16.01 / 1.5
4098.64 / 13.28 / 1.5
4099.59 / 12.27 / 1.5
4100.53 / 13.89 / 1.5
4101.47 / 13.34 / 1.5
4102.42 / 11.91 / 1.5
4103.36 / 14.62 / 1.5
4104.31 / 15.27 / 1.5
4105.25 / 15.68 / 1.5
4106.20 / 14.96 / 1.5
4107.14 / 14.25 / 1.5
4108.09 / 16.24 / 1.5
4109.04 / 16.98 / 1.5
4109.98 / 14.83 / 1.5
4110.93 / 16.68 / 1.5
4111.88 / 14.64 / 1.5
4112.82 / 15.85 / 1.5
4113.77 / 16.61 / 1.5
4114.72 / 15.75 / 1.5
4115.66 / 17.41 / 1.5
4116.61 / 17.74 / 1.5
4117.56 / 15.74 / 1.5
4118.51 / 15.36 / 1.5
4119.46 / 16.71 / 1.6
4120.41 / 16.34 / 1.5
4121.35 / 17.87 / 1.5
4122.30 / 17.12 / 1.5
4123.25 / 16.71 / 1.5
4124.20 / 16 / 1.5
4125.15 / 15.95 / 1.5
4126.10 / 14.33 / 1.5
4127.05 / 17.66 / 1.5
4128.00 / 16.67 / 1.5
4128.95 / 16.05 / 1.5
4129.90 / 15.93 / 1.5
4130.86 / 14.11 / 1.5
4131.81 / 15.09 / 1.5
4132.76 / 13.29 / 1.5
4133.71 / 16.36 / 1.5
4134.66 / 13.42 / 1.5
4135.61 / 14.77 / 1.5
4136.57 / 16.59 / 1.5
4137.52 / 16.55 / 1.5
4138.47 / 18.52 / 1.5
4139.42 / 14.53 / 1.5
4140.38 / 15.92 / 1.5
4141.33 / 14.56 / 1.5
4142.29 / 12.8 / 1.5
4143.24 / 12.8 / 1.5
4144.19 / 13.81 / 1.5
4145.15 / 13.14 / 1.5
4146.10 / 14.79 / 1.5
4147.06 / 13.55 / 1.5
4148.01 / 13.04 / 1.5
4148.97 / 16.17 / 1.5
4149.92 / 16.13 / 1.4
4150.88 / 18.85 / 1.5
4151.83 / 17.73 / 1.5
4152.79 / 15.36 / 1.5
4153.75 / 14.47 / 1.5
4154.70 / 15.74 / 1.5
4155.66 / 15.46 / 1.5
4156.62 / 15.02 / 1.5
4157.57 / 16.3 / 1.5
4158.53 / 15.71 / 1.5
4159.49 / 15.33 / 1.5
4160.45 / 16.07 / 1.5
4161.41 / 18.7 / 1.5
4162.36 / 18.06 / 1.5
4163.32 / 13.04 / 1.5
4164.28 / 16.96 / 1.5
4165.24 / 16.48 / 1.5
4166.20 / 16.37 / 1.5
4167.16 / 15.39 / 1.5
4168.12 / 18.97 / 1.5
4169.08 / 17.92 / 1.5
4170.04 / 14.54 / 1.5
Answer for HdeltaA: -1.9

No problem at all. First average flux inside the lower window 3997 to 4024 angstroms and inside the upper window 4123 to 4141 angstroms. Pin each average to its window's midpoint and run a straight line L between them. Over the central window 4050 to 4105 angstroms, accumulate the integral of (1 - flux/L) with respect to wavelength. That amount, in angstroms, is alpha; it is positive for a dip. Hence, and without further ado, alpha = 1.3 angstroms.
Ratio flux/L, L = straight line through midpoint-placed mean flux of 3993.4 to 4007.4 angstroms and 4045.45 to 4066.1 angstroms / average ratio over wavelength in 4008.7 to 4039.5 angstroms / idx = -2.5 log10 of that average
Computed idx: -0.07 mag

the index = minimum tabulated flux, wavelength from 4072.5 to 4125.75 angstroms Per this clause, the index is 11.91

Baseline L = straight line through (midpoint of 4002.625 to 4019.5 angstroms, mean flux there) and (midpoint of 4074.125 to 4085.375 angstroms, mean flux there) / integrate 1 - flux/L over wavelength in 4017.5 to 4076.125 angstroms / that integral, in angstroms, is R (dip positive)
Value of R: 0.02 angstroms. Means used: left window 16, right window 15.4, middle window 15.7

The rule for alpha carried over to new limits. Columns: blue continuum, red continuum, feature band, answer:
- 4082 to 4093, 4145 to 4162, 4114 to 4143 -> 0.90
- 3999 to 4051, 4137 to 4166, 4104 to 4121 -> -0.30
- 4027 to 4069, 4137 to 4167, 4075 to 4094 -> -1.03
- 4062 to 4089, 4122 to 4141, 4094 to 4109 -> 1.15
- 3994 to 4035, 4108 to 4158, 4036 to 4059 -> 0.31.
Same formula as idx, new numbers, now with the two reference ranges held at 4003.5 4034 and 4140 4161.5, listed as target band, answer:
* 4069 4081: 0.04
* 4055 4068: 0.08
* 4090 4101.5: 0.03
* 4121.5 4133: -0.03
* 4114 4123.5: -0.08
